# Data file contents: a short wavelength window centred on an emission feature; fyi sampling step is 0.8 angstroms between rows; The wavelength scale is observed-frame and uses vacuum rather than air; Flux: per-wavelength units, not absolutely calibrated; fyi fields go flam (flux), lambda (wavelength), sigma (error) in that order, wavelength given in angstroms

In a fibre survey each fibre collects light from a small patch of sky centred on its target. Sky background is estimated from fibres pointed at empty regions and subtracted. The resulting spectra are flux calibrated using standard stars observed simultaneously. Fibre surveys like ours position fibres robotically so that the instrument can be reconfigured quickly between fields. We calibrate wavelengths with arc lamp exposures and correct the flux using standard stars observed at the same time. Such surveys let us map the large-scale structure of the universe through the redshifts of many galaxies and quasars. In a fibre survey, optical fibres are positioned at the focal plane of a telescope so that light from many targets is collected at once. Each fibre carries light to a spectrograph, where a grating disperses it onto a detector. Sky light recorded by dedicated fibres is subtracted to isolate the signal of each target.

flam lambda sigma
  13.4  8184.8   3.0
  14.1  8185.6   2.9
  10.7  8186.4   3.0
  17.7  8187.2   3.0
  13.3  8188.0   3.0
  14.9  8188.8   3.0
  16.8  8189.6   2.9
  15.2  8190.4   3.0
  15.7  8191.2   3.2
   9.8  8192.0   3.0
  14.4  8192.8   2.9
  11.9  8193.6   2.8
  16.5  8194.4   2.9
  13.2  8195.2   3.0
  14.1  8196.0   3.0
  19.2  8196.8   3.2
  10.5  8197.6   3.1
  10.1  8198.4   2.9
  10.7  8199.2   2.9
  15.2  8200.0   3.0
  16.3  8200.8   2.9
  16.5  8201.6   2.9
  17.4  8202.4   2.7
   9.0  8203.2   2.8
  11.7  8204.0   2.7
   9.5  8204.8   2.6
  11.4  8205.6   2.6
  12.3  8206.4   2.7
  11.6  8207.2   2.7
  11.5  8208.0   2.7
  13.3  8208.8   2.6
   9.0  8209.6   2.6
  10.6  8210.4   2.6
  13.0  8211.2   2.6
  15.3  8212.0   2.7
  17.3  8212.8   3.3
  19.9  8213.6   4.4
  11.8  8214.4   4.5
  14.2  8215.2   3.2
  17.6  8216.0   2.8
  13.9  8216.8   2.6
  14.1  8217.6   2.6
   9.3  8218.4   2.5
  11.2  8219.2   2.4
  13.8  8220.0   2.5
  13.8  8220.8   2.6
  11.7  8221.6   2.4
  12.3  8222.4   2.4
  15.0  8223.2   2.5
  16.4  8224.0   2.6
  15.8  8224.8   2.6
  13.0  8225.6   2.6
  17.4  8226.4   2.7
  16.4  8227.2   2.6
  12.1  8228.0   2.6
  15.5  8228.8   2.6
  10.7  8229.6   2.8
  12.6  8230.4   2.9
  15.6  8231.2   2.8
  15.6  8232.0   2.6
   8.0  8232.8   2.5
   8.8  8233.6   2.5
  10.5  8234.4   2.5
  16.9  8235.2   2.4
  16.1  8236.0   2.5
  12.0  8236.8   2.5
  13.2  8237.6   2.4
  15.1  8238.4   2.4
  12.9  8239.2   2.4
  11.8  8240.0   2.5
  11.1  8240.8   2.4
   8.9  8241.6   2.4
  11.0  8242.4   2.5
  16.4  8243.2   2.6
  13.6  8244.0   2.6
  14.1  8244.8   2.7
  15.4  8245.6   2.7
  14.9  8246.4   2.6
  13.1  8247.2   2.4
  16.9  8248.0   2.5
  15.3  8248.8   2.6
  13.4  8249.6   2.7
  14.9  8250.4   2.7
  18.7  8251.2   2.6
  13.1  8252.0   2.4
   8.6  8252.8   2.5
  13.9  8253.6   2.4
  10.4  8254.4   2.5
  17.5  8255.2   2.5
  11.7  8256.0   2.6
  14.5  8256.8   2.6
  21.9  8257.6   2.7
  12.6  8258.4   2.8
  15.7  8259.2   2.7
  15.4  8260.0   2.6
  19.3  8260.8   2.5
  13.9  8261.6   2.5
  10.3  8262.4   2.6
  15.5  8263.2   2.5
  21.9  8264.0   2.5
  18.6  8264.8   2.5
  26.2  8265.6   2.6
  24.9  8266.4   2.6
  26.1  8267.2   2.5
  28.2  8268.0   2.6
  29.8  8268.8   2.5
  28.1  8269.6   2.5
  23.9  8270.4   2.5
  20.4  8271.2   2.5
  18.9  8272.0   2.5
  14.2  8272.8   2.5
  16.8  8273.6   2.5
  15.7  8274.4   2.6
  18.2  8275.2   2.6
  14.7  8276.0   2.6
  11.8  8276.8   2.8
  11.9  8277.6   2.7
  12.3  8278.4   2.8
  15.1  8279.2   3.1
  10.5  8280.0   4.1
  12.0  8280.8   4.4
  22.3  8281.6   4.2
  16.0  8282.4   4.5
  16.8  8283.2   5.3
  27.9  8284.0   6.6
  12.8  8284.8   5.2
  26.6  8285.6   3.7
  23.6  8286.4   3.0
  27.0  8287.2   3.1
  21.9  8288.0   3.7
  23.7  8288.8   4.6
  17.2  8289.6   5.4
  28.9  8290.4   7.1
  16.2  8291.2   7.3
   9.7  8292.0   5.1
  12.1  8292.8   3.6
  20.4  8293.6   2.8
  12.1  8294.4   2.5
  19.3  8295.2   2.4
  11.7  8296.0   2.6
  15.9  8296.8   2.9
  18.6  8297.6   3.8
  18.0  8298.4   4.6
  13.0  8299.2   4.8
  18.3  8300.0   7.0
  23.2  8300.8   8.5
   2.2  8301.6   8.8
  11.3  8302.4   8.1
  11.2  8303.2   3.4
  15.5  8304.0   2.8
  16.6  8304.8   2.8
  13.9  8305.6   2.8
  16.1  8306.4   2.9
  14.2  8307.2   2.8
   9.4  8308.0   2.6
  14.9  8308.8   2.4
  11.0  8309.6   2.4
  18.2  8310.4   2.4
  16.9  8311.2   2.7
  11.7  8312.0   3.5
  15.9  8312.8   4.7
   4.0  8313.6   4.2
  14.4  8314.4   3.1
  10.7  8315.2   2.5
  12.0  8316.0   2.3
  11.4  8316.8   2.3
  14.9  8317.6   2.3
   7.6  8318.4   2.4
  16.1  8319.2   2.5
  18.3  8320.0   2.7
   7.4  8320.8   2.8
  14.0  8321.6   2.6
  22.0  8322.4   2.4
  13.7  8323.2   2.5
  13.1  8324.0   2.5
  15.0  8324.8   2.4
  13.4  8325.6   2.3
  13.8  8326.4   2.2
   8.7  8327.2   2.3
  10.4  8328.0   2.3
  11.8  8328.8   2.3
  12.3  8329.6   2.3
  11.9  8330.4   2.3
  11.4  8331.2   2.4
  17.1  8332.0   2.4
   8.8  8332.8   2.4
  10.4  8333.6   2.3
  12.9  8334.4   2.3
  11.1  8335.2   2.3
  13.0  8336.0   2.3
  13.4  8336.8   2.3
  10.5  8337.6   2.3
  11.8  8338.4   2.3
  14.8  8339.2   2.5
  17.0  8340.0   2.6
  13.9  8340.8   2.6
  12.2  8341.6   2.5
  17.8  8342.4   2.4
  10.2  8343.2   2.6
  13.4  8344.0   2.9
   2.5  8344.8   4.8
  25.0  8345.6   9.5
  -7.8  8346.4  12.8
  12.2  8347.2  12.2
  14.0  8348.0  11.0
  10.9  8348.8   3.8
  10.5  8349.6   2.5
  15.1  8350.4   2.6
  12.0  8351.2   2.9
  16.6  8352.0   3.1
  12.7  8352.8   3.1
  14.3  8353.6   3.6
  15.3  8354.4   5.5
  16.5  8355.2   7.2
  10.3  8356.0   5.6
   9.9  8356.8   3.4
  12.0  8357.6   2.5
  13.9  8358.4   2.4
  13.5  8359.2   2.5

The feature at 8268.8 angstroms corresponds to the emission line [S II] 6716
